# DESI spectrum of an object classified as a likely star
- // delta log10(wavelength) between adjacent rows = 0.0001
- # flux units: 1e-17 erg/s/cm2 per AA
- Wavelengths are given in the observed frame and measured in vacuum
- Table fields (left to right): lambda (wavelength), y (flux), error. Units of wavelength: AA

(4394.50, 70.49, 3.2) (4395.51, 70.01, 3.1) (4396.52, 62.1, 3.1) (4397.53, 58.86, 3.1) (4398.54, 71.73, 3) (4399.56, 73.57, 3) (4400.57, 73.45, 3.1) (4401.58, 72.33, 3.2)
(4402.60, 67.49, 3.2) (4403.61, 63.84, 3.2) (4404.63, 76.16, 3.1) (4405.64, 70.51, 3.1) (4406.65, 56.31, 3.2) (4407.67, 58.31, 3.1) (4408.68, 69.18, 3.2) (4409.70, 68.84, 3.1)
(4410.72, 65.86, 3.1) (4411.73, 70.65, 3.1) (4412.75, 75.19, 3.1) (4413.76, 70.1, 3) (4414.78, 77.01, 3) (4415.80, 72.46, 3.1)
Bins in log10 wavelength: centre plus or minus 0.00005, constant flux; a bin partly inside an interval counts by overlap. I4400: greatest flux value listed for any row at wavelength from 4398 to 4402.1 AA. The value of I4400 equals 73.57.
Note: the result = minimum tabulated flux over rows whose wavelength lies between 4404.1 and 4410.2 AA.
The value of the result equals 56.31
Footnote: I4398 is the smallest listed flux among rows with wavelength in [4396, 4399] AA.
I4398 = 58.86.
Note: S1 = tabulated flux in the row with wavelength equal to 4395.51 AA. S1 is 70.01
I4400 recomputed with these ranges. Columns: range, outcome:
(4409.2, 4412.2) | 70.65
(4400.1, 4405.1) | 76.16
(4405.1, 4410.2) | 70.51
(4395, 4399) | 71.73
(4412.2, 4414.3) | 75.19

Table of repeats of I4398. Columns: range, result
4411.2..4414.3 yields 70.1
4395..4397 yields 62.1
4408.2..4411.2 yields 65.86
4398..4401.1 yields 71.73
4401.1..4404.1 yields 63.84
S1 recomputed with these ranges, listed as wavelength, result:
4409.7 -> 68.84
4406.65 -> 56.31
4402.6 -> 67.49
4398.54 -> 71.73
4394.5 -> 70.49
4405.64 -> 70.51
